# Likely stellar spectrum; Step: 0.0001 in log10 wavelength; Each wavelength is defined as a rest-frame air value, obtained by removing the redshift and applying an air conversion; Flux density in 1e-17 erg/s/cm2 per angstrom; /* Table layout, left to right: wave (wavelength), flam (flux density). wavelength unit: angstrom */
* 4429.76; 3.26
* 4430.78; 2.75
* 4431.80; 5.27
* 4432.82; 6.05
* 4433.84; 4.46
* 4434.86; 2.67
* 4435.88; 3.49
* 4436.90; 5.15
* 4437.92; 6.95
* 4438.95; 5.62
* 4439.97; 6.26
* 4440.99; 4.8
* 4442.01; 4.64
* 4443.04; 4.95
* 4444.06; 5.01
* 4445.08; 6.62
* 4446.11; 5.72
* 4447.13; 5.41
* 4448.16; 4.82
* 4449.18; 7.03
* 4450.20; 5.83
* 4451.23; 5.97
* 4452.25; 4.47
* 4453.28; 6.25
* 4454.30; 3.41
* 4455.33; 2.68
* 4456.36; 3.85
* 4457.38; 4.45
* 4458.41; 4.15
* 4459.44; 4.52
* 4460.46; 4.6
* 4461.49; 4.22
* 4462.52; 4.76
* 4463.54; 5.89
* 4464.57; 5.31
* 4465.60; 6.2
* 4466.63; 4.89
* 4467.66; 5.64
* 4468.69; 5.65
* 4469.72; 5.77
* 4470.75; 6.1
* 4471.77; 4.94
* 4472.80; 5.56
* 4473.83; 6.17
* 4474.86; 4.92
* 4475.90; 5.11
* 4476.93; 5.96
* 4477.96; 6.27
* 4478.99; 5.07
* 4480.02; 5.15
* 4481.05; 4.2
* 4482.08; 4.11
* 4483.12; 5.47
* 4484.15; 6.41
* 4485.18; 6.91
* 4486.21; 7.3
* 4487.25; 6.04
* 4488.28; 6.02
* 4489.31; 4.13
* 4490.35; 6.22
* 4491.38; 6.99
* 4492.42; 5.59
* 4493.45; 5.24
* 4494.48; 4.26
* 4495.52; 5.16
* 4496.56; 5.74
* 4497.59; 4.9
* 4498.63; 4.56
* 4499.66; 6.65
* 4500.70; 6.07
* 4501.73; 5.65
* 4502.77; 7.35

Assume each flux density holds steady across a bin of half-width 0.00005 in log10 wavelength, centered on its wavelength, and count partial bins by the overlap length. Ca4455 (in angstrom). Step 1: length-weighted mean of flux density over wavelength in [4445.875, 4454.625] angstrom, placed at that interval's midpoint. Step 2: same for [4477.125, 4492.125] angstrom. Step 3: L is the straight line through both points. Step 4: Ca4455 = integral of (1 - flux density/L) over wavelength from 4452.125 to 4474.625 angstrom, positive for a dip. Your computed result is 2.4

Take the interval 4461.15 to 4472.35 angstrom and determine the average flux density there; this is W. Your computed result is 5.42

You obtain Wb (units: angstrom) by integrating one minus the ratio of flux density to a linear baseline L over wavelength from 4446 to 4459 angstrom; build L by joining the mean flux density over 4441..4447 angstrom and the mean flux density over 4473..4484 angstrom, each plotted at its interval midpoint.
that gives 1.0 angstrom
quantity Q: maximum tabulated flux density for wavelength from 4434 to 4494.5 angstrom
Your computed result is 7.3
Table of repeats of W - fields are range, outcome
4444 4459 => 5.04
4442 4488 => 5.31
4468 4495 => 5.6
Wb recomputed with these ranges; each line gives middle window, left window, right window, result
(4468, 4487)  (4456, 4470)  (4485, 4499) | -1.1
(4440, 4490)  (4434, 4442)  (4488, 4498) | -1.1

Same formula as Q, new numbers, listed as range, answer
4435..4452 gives 7.03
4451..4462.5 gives 6.25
